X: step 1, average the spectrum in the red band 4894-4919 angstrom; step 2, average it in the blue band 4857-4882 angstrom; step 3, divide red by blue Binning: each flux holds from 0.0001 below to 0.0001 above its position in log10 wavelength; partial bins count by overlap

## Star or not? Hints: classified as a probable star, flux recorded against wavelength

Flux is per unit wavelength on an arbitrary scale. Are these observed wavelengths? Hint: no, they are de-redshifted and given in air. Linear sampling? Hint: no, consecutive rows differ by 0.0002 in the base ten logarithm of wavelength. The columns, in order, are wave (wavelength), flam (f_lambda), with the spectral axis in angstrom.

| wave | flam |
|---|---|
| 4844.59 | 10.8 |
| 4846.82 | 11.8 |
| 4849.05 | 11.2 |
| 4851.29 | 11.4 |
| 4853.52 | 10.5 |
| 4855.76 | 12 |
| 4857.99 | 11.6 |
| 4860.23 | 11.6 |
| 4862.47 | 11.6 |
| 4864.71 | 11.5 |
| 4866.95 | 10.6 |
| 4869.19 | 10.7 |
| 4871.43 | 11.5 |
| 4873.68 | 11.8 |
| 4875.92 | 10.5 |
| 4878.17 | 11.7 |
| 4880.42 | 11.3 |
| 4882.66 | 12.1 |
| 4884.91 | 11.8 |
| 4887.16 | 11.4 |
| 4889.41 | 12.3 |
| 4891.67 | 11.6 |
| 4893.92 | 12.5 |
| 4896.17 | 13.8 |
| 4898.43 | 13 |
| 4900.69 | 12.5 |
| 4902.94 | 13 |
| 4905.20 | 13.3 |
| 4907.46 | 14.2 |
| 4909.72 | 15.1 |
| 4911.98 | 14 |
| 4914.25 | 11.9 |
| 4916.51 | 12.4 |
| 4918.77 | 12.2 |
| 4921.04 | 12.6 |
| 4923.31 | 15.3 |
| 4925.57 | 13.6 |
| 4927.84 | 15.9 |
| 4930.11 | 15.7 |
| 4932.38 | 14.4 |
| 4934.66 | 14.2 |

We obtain 1.17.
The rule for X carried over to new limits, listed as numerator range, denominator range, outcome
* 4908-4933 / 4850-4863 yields 1.22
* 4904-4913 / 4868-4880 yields 1.26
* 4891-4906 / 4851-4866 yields 1.12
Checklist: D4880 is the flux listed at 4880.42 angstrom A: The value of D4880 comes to 11.3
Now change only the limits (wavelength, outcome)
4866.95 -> 10.6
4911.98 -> 14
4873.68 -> 11.8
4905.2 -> 13.3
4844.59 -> 10.8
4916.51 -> 12.4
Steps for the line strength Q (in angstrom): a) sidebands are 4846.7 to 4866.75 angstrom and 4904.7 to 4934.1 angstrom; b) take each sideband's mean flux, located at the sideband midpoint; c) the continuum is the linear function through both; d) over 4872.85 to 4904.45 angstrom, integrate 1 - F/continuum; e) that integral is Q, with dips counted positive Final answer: 1.4 angstrom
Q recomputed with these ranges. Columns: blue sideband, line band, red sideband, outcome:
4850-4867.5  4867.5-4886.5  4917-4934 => 1.16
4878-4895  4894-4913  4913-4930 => -1.30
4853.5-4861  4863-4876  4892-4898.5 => 0.90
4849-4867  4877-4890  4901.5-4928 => 0.64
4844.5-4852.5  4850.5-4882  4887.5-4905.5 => 1.38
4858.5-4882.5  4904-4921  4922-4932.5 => 0.93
